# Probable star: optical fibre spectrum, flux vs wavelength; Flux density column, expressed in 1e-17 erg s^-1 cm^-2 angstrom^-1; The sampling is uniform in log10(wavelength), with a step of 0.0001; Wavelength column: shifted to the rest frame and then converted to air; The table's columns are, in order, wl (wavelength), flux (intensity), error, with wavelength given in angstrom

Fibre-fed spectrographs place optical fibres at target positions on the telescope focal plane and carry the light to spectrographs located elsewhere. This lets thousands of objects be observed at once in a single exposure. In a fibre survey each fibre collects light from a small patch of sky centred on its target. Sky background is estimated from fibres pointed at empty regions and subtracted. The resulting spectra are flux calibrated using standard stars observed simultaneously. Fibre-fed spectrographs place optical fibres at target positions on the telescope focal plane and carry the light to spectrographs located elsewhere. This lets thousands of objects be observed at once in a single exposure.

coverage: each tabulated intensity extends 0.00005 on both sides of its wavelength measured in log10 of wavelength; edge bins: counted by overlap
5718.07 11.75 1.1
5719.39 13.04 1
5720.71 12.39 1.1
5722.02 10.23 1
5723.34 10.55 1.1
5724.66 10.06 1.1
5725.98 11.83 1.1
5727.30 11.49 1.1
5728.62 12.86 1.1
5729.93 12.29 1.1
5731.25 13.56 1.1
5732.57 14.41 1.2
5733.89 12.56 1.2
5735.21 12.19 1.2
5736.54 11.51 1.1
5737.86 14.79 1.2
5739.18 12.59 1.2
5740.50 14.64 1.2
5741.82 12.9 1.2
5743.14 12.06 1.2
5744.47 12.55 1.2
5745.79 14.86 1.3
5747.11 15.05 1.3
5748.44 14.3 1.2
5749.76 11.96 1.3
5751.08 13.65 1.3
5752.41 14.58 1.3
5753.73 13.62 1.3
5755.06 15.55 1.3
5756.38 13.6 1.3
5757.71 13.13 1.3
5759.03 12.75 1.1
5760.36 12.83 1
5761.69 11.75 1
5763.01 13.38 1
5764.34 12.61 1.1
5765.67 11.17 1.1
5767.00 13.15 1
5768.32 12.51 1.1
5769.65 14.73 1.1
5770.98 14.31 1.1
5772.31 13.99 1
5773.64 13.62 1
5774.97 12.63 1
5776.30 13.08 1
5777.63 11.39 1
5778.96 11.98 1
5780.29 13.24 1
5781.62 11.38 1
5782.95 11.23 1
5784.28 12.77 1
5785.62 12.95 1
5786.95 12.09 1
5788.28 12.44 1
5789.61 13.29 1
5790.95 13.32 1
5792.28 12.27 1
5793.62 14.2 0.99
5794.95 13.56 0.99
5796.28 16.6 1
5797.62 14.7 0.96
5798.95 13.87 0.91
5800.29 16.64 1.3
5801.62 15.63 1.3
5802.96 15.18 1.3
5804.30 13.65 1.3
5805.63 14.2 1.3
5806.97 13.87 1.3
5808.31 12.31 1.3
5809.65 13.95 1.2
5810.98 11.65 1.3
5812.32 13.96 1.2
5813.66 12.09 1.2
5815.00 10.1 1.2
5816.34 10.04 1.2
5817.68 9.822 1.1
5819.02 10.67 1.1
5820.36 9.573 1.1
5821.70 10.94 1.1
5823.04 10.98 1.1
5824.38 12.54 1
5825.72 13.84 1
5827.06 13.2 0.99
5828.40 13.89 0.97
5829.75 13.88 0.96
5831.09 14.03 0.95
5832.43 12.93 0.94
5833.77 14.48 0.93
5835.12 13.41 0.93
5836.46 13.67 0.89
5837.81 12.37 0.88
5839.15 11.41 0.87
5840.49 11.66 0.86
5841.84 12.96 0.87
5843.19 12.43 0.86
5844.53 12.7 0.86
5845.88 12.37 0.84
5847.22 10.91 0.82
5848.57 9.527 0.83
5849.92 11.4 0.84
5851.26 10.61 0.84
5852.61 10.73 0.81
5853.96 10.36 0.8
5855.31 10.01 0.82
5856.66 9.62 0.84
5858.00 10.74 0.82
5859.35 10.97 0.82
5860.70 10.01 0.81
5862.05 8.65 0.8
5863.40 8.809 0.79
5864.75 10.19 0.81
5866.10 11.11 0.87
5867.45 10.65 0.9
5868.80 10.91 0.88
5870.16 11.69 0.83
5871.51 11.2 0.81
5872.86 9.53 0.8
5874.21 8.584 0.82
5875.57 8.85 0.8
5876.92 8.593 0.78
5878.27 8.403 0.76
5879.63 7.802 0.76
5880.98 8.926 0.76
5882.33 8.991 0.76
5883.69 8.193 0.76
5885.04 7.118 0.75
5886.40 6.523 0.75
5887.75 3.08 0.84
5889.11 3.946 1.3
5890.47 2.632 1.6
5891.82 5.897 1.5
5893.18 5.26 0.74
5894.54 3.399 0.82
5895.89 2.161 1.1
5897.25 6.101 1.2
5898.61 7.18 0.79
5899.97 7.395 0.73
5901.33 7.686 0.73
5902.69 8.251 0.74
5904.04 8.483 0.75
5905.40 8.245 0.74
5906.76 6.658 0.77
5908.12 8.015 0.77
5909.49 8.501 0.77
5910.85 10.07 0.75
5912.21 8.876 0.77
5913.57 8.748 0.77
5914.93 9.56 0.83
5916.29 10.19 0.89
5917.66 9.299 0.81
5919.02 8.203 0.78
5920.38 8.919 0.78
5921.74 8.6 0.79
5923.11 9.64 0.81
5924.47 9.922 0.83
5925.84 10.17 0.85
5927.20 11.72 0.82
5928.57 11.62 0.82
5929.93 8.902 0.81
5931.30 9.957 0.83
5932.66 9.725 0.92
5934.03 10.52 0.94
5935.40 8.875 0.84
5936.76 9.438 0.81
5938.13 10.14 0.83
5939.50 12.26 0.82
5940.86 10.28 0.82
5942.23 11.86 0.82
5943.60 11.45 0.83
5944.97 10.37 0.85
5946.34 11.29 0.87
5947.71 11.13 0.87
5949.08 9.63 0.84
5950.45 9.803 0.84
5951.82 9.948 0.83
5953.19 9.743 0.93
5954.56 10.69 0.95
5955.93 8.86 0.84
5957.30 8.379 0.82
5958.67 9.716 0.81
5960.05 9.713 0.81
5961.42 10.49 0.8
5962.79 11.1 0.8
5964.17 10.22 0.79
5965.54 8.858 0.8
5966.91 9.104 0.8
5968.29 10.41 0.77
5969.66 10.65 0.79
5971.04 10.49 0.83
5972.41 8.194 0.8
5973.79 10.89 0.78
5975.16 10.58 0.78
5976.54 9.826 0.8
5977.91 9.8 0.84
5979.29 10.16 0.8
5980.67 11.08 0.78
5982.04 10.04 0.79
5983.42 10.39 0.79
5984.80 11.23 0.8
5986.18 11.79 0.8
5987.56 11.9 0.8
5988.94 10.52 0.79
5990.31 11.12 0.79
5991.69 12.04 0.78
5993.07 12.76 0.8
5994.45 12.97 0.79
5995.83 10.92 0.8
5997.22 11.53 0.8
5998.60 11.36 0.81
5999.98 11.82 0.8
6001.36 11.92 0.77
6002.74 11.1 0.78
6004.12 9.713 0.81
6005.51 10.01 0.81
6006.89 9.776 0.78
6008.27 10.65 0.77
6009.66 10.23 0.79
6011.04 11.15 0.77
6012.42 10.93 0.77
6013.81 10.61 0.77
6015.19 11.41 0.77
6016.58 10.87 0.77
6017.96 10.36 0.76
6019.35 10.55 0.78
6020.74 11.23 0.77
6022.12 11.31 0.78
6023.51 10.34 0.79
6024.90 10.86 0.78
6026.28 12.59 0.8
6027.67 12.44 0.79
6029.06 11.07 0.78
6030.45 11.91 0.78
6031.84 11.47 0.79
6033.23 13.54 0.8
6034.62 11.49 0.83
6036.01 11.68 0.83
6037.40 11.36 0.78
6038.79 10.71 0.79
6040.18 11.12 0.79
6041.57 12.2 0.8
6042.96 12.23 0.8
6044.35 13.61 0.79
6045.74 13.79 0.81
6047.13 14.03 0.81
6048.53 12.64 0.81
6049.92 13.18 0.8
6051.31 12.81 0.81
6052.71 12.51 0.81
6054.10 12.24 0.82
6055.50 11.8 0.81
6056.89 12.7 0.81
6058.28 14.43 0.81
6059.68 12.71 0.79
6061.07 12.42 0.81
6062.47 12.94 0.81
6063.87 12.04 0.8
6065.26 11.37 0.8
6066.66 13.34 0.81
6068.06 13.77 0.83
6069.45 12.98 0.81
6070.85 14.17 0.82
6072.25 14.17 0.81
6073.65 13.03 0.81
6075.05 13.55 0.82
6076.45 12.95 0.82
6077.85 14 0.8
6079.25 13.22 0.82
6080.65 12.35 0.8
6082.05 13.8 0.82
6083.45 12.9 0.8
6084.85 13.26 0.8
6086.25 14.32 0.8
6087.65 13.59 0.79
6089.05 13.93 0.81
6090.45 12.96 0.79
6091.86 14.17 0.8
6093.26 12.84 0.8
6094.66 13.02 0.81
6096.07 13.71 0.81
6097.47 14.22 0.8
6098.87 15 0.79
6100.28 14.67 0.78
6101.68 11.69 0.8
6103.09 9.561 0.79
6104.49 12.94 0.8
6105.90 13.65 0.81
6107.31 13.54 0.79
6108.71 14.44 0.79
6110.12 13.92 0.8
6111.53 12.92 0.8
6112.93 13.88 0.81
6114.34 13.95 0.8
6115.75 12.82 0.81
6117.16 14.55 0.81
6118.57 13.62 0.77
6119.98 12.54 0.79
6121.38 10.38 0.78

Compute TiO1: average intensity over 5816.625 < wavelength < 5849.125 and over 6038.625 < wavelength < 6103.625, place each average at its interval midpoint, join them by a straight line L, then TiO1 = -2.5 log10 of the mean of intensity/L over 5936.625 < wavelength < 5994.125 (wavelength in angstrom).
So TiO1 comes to 0.21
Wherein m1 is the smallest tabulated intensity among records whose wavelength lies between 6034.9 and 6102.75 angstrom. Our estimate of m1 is 10.71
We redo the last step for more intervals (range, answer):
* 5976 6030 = 9.713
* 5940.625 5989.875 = 8.194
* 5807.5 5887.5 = 6.523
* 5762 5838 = 9.573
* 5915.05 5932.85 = 8.203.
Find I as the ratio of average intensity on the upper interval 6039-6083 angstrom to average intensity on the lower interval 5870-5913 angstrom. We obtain 1.8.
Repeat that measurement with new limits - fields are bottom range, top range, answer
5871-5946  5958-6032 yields 1.28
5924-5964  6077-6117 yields 1.31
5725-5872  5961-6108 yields 0.95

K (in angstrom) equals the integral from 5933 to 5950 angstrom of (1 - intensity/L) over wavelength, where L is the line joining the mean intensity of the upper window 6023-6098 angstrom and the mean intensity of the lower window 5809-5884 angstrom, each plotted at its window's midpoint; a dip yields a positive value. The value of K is 1.8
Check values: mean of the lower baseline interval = 11.1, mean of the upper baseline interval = 12.8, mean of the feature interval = 10.6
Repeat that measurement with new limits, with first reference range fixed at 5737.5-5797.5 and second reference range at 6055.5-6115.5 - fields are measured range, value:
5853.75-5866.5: 3.1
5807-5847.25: 2.7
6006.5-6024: 3.3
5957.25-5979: 5.4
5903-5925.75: 7.5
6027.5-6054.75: 2.0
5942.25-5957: 3.3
